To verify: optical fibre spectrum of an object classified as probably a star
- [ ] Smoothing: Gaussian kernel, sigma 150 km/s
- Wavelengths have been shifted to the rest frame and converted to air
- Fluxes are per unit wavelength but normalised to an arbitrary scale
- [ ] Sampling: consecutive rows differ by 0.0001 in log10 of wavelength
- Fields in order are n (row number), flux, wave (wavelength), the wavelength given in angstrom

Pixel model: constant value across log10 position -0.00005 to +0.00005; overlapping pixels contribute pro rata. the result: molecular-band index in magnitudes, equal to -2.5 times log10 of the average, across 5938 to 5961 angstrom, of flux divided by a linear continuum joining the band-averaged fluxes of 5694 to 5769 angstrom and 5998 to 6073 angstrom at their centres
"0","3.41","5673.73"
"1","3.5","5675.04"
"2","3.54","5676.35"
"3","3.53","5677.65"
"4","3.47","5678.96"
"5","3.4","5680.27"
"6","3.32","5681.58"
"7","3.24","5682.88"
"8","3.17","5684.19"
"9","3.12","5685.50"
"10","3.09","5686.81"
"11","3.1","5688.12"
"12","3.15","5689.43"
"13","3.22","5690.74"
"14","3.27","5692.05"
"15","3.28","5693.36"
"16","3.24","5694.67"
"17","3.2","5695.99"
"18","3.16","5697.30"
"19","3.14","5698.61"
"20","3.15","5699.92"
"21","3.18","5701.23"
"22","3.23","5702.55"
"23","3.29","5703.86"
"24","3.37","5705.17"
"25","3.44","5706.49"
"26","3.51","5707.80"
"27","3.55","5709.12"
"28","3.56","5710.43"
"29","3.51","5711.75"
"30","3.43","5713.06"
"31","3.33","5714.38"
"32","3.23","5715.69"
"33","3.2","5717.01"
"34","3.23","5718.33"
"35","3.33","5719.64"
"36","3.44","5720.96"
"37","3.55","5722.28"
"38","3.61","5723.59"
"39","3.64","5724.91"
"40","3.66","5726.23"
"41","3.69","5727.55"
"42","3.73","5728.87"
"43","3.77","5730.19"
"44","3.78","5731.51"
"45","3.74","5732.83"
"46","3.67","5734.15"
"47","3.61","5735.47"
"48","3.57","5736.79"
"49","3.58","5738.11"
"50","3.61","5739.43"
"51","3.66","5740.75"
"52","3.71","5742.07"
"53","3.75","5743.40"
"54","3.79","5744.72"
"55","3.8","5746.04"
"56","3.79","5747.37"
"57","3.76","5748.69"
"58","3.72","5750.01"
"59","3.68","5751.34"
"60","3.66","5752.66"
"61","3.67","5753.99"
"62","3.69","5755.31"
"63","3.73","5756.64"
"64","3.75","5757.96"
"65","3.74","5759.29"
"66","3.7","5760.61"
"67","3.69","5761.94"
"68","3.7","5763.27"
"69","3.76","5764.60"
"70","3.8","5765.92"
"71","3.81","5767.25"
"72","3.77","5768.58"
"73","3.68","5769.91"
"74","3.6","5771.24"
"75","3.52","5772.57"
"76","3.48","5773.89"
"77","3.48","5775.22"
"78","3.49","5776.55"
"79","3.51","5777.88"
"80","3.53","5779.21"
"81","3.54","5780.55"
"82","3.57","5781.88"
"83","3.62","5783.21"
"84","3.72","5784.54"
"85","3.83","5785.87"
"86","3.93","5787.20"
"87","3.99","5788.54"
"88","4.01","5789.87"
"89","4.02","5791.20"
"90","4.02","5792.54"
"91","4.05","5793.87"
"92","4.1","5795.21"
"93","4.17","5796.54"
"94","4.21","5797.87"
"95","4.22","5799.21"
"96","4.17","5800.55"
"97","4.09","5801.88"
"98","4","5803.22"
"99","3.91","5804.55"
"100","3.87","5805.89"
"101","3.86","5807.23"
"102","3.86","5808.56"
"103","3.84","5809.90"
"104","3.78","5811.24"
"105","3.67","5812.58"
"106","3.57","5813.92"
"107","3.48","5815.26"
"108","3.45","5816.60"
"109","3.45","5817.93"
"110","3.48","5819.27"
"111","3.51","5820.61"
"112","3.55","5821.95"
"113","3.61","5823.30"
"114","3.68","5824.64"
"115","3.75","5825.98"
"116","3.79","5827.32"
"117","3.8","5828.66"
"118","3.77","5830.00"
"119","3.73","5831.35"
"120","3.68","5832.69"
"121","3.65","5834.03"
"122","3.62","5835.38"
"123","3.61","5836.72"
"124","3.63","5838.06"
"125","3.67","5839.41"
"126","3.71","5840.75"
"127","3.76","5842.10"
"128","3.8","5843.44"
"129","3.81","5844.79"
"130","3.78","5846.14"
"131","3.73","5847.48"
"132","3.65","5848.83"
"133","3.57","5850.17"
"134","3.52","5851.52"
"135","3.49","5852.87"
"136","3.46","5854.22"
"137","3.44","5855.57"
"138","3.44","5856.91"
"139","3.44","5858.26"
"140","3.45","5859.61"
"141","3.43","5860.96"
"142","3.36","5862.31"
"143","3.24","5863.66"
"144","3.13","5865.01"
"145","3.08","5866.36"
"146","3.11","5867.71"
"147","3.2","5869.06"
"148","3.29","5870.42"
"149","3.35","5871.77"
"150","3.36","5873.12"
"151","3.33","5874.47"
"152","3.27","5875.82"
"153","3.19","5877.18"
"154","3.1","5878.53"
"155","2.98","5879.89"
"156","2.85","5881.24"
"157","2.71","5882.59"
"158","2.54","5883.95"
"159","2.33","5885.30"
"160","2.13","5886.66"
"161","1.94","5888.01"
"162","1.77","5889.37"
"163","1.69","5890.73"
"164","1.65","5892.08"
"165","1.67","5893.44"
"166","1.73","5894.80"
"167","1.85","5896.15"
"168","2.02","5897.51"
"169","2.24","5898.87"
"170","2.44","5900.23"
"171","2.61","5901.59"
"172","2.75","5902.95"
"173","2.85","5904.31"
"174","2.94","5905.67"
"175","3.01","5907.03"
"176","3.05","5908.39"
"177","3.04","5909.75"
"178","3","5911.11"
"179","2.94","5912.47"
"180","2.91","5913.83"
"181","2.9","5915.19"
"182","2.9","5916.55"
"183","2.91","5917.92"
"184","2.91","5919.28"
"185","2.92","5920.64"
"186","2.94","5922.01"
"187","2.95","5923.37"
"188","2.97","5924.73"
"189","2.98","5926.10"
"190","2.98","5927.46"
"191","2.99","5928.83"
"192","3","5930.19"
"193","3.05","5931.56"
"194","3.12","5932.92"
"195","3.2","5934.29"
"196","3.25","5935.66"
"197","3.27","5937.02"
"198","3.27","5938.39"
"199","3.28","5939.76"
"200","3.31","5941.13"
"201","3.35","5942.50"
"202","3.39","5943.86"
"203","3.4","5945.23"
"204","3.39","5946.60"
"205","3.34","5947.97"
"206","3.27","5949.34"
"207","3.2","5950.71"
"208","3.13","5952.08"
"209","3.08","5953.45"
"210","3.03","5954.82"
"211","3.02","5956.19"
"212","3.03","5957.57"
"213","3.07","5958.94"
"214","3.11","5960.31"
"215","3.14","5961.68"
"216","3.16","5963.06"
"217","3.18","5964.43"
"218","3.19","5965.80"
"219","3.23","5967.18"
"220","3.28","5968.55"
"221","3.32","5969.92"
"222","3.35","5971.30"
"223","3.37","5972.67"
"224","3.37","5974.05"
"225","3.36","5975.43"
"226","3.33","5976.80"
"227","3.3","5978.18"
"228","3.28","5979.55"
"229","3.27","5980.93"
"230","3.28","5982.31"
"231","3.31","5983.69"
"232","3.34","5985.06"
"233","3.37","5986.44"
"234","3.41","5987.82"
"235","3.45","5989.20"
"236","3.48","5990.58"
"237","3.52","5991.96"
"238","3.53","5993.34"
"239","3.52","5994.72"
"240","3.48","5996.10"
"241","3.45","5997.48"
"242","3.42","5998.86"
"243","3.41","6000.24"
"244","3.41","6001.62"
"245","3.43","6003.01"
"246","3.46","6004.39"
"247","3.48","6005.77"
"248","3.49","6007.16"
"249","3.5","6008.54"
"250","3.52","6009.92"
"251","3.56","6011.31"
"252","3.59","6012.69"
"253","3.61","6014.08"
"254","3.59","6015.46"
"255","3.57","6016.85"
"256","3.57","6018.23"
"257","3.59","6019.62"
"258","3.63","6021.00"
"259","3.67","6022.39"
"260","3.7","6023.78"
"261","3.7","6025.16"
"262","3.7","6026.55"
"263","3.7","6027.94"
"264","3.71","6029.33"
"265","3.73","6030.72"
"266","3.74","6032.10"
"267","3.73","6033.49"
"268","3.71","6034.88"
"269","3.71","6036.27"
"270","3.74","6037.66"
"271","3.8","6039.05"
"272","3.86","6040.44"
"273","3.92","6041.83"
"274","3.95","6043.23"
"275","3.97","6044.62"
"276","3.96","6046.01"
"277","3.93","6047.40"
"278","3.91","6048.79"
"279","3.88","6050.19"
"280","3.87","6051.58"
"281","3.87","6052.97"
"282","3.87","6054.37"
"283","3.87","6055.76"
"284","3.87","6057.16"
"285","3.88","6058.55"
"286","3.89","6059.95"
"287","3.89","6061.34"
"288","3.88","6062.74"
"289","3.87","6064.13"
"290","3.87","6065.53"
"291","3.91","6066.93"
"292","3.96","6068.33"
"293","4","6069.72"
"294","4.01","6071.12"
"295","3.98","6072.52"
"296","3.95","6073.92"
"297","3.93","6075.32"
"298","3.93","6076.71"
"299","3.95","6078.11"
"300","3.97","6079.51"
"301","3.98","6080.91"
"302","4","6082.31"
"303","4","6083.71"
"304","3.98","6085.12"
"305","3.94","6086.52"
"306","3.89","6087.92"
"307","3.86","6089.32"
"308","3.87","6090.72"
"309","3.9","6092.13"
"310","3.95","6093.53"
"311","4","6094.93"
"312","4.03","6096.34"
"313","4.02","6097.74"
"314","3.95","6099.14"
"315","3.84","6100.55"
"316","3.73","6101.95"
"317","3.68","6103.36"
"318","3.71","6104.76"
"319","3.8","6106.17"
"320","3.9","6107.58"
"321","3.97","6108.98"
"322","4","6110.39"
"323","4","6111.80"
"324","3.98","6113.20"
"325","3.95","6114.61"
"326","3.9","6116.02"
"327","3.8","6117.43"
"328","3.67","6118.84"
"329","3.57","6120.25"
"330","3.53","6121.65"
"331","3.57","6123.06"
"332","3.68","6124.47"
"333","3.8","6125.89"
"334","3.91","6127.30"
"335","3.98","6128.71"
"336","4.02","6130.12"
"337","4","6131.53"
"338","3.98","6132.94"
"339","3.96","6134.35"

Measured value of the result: 0.15 mag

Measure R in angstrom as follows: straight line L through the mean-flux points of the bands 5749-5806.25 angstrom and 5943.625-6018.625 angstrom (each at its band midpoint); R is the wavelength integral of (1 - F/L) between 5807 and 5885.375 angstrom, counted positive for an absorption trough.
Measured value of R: 3.8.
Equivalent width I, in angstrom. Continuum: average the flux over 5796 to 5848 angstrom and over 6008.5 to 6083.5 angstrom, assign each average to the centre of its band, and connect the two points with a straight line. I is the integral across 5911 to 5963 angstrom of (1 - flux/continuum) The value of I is 9.38 angstrom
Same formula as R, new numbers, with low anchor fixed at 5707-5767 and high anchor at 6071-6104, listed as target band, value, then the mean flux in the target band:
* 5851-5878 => 3.0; 3.33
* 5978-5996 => 2.1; 3.4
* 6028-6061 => 0.4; 3.84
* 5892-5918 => 8.2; 2.58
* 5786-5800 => -1.5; 4.06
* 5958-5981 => 3.5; 3.25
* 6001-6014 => 1.2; 3.5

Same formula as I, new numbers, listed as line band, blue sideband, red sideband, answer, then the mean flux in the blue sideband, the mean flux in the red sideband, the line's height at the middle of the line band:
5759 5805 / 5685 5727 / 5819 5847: -3.5 angstrom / 3.33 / 3.69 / 3.54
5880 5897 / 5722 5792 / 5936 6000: 6.6 angstrom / 3.7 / 3.3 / 3.45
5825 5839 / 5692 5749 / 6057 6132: -0.3 angstrom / 3.5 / 3.89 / 3.61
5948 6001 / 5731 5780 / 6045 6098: 7.7 angstrom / 3.67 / 3.93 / 3.85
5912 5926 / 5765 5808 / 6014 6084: 3.3 angstrom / 3.83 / 3.83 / 3.83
